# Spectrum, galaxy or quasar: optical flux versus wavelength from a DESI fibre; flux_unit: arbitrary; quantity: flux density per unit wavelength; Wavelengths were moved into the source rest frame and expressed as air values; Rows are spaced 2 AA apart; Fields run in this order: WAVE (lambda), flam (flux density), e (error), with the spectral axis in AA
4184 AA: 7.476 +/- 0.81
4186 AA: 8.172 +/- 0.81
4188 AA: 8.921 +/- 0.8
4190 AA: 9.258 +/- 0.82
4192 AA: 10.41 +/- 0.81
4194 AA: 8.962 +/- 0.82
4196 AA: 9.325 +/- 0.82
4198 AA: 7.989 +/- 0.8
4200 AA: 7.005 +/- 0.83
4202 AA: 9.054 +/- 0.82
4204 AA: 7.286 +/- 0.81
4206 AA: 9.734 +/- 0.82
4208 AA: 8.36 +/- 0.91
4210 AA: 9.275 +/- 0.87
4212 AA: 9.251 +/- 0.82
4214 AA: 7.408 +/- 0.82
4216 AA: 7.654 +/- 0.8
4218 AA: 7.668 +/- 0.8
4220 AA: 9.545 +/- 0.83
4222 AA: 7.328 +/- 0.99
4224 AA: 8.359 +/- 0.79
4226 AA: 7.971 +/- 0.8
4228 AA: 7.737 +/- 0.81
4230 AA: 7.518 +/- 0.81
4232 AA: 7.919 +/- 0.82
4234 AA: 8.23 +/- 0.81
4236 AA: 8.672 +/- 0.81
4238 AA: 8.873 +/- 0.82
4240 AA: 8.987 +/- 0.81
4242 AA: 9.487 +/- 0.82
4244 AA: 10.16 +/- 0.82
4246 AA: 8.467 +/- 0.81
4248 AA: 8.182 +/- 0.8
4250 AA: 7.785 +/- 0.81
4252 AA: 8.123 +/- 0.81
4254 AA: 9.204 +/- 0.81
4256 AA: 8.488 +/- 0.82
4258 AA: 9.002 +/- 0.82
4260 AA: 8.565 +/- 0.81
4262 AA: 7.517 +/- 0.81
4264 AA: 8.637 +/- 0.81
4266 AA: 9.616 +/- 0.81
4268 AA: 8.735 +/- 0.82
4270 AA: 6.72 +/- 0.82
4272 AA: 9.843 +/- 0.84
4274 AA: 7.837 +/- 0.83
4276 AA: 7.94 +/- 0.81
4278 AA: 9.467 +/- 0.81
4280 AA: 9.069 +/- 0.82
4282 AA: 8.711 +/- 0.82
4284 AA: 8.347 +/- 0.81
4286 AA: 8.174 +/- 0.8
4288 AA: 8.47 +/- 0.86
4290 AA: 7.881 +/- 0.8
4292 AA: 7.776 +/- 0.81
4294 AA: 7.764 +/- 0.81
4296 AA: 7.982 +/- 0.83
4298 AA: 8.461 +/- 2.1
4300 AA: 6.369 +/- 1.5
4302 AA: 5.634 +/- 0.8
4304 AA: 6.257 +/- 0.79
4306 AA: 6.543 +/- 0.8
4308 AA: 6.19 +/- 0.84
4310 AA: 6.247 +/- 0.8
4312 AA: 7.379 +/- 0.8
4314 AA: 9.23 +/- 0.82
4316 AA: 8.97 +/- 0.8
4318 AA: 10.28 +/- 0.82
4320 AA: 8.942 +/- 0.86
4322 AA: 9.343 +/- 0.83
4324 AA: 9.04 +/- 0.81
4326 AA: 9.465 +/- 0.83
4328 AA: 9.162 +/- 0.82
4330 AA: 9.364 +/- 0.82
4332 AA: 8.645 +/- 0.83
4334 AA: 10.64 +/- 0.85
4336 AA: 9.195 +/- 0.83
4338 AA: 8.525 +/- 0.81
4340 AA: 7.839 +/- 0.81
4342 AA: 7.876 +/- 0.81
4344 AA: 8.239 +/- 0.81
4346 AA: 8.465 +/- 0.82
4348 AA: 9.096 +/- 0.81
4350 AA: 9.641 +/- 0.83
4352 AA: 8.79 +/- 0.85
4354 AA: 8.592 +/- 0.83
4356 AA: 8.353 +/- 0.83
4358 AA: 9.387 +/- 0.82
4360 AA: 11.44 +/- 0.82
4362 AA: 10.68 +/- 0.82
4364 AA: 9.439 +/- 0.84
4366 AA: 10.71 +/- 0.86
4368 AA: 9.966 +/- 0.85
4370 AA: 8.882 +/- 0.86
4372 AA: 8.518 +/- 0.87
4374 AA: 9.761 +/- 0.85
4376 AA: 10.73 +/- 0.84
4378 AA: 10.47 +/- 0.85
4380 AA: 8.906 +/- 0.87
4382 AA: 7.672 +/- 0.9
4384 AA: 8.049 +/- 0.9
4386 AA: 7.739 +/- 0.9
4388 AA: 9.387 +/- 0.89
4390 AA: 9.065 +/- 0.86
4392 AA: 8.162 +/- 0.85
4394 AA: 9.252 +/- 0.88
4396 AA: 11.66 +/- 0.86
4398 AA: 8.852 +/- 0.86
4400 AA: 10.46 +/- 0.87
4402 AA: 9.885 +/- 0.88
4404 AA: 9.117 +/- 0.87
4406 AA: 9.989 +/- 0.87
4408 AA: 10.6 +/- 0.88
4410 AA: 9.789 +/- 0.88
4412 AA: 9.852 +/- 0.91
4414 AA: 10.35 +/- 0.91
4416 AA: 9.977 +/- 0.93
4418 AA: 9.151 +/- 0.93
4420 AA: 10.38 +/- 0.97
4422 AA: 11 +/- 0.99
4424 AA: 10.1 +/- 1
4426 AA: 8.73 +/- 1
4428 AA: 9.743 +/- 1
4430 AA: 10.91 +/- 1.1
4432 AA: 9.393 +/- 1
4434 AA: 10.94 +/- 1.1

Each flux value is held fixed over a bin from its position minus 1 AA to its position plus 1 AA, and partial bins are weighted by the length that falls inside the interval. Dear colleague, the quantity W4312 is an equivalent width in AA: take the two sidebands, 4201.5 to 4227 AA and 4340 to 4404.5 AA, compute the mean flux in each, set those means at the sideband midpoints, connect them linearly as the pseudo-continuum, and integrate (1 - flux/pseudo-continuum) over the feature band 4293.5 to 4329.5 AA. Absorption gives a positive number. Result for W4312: 3.8 AA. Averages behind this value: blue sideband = 8.36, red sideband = 9.27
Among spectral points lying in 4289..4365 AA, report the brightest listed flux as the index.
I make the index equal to 11.44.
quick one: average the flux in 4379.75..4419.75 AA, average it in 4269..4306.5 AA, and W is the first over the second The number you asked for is 1.20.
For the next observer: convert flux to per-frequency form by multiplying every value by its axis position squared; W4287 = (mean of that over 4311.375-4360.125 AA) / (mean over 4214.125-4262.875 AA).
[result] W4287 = 1.1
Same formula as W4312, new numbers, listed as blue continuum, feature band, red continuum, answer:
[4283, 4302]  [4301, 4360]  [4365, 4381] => 1.48 AA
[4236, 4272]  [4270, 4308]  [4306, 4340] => 3.65 AA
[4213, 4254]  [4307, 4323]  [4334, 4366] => 1.04 AA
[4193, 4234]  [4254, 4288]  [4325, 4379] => 0.58 AA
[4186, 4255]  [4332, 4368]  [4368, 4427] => 0.15 AA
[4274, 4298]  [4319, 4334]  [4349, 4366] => -0.32 AA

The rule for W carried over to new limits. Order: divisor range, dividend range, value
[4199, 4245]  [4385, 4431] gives 1.16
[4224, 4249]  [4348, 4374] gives 1.12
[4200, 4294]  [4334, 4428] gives 1.12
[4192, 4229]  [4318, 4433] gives 1.13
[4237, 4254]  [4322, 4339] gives 1.05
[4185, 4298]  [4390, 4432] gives 1.16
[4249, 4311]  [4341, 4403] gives 1.16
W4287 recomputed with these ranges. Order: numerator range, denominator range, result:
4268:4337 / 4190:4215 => 1.00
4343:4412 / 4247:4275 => 1.18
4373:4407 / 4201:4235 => 1.23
